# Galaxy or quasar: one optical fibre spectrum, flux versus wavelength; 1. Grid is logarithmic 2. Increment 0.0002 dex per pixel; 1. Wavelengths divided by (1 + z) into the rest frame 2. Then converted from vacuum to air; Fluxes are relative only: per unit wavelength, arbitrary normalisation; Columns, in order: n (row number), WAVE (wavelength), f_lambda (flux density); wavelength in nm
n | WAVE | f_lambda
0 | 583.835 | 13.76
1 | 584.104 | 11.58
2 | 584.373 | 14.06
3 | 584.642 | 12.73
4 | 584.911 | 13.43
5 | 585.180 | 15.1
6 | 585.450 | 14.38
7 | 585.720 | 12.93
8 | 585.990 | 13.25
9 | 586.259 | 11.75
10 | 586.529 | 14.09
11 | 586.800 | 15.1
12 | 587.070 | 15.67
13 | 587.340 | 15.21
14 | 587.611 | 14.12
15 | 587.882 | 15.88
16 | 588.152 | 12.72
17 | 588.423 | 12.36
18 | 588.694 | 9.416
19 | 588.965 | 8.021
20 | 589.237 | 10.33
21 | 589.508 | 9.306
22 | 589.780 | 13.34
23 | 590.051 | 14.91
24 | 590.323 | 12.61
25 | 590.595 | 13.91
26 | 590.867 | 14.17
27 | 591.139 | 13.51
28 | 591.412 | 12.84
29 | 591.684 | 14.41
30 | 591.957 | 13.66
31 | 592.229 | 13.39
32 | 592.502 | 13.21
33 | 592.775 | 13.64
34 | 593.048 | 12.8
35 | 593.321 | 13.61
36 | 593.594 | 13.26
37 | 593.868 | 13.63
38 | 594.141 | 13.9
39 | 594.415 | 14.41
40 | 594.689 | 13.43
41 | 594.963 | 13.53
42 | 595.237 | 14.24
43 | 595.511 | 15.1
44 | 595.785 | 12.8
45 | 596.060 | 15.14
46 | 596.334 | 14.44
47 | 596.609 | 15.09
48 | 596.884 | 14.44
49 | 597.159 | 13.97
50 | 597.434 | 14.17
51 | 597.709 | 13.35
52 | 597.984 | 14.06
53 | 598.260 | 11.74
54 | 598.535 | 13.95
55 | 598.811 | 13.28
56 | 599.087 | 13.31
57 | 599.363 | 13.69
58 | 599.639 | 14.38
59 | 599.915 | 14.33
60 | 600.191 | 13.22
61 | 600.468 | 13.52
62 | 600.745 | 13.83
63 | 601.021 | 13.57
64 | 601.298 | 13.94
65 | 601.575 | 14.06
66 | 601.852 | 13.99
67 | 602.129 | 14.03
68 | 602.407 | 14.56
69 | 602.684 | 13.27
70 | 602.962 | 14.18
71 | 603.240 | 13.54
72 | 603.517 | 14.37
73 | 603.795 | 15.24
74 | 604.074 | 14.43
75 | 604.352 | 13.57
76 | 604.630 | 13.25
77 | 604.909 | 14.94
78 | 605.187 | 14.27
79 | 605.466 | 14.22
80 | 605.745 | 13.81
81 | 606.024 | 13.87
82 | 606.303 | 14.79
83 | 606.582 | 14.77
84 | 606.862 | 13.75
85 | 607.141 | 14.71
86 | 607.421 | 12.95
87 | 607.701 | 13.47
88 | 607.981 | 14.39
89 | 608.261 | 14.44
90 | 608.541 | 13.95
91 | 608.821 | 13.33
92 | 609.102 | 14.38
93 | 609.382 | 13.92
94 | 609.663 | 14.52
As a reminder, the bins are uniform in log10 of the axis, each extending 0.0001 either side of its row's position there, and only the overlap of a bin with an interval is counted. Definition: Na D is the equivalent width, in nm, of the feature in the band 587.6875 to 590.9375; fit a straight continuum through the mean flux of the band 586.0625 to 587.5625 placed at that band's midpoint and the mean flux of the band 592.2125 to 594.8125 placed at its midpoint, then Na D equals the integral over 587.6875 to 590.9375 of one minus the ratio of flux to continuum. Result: 0.41 nm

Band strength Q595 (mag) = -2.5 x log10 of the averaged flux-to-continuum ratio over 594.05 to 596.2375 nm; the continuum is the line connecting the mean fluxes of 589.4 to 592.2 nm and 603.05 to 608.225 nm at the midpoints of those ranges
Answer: -0.04 mag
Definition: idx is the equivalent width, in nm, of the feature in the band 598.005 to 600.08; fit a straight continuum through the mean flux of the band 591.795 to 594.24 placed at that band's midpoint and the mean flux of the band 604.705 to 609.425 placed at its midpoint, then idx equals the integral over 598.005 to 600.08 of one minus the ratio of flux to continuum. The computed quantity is 0.03 nm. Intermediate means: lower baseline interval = 13.5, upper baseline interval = 14.1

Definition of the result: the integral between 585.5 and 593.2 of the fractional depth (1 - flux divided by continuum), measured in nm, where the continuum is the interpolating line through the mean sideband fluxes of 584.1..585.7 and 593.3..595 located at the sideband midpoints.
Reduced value 0.32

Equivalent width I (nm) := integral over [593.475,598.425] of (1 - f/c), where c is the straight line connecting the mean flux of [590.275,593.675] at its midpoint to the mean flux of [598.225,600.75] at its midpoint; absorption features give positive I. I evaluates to -0.14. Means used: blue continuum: 13.5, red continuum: 13.6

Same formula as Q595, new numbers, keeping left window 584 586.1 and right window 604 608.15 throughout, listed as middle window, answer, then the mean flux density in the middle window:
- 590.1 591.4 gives 0.01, 13.6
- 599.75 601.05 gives 0.01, 13.7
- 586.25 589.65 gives 0.07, 12.6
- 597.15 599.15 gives 0.03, 13.5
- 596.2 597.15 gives -0.06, 14.6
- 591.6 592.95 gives 0.01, 13.6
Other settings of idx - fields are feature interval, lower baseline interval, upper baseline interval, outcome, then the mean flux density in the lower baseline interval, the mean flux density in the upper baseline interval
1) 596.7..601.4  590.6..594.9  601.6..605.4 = 0.07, 13.6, 14.1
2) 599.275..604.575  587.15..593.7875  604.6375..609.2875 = -0.09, 13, 14.1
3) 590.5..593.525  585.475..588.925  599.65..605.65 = 0.01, 13.4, 14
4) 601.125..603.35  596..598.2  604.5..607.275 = 0.04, 14.2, 14.2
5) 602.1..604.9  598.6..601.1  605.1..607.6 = -0.03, 13.7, 14.1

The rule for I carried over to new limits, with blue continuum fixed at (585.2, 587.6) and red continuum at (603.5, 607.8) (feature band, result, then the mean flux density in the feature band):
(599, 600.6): 0.04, 13.8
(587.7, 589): 0.19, 12.1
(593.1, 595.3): 0.07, 13.7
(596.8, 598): 0.01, 14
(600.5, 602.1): 0.03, 13.9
